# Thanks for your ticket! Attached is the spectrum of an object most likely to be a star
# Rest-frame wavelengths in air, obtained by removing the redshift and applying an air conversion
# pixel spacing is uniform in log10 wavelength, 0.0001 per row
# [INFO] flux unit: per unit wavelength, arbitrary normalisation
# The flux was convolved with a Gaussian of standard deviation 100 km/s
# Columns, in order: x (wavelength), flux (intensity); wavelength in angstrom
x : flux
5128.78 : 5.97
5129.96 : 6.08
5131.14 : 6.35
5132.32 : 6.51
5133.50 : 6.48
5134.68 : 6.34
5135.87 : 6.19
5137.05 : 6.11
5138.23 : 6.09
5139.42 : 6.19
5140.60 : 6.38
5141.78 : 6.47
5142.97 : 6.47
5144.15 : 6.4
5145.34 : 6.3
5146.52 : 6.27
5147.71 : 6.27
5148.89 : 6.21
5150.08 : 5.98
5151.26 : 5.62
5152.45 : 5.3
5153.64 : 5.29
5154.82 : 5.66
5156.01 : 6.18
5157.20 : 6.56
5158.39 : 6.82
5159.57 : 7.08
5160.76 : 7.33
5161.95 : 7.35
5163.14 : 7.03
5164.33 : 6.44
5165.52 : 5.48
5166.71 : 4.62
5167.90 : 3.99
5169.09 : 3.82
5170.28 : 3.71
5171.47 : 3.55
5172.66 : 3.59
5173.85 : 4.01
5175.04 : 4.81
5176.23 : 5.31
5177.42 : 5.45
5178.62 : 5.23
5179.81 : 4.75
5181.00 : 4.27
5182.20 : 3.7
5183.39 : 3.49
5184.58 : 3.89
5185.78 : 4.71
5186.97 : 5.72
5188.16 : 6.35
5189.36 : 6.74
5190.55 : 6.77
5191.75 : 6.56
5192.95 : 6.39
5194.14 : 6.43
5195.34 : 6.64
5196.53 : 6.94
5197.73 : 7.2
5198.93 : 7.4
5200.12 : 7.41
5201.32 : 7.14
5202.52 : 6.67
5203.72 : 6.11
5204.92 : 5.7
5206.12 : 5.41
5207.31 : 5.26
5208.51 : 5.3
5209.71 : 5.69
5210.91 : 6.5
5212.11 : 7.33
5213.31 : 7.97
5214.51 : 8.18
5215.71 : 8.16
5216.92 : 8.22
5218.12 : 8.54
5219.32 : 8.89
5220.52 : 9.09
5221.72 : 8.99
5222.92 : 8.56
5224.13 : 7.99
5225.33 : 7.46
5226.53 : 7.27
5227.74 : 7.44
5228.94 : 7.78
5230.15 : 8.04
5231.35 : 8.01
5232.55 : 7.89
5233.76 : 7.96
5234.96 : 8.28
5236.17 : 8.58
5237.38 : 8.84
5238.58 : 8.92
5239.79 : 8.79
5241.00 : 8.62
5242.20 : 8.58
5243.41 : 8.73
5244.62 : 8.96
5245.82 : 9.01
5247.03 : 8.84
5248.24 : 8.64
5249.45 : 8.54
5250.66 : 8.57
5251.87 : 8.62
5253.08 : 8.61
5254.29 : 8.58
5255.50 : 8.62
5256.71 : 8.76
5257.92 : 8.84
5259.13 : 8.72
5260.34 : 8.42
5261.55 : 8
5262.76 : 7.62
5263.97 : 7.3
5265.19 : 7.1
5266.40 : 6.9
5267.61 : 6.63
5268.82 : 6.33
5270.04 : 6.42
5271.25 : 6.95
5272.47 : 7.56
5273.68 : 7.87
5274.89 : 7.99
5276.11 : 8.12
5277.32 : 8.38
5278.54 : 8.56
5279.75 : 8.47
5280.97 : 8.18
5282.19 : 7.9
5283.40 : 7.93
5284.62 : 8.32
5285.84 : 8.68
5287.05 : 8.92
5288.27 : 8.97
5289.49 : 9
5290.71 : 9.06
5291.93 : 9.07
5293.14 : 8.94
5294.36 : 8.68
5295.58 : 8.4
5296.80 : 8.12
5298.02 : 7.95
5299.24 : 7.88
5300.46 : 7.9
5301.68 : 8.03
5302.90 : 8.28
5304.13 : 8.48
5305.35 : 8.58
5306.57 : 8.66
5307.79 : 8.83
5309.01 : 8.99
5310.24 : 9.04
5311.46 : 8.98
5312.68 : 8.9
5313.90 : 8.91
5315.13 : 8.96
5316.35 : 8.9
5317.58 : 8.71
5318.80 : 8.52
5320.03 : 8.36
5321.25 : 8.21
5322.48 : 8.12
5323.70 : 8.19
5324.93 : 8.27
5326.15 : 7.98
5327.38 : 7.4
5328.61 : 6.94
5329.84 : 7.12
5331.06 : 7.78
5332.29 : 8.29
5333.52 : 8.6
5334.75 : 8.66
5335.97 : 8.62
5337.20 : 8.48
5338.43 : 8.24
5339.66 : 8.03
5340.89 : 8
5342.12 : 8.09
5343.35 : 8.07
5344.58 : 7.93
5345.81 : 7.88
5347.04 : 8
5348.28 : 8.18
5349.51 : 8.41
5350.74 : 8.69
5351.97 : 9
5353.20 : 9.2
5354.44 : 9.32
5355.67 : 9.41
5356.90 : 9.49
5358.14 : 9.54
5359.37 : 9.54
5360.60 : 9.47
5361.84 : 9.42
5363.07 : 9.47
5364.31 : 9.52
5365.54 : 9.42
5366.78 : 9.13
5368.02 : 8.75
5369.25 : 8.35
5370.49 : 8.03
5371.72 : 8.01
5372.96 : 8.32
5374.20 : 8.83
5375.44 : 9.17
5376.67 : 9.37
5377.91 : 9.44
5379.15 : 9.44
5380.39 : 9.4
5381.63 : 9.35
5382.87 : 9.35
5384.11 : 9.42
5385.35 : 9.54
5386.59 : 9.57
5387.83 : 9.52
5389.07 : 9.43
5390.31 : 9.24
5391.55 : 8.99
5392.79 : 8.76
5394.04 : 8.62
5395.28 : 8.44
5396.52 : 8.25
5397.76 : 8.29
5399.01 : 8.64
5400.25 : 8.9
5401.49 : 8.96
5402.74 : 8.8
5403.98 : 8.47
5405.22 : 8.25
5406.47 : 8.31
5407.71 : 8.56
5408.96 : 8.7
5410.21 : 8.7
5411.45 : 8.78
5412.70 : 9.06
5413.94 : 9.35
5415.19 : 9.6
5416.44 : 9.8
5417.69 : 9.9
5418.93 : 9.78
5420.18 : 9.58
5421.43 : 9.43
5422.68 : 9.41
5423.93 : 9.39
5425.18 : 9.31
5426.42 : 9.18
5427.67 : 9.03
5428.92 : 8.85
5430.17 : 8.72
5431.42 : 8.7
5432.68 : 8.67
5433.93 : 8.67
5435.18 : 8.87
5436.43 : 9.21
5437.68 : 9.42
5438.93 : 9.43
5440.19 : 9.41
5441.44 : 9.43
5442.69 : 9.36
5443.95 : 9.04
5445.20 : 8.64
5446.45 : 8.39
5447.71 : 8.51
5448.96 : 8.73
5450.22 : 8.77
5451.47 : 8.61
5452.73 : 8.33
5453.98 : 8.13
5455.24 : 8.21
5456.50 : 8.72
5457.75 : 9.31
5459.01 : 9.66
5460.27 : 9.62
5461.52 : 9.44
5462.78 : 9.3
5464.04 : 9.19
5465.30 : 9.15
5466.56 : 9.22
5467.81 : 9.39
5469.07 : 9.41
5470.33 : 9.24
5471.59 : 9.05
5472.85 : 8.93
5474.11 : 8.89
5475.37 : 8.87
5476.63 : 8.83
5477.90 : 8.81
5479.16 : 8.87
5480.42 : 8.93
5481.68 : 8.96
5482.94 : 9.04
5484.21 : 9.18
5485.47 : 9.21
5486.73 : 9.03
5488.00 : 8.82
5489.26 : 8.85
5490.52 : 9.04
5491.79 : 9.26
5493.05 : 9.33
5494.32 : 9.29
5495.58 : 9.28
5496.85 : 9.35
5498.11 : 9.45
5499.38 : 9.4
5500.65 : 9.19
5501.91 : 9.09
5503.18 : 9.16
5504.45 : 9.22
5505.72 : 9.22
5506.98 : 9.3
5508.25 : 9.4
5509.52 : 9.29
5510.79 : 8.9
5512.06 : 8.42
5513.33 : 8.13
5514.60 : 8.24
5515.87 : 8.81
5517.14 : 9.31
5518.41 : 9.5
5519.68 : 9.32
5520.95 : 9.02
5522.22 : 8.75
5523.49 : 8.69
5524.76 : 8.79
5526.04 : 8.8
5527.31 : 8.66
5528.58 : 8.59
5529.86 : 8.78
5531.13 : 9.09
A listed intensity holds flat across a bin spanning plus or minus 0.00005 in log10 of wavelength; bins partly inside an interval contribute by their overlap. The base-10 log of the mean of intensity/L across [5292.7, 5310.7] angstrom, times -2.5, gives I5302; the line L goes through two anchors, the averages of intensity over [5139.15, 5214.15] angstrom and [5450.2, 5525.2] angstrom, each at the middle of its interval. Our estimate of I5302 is -0.18 mag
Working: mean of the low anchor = 5.84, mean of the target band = 8.44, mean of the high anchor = 9.04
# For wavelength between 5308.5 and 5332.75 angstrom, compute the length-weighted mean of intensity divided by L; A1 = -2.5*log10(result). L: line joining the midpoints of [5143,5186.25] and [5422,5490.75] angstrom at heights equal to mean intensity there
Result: -0.142 mag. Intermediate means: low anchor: 5.36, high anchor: 9.01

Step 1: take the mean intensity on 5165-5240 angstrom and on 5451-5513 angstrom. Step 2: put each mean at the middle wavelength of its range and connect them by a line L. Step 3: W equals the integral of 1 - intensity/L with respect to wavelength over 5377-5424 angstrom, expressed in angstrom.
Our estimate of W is -4.3 angstrom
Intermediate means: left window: 6.5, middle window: 9.09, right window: 9.07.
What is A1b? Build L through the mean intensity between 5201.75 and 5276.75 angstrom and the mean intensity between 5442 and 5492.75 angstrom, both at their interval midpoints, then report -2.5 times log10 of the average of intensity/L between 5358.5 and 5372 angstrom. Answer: -0.07 mag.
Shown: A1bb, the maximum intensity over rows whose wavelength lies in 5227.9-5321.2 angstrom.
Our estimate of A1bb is 9.07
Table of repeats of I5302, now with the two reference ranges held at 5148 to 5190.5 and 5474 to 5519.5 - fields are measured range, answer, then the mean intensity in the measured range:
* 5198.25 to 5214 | -0.13 mag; 6.47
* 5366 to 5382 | -0.16 mag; 8.89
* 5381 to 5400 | -0.15 mag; 9.02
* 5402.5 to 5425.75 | -0.13 mag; 9.12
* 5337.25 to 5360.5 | -0.17 mag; 8.63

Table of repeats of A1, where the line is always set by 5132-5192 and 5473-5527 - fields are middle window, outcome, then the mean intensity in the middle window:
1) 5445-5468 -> -0.040 mag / 8.91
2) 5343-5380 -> -0.167 mag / 8.9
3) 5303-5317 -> -0.232 mag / 8.81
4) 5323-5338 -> -0.100 mag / 8.03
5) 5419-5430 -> -0.125 mag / 9.28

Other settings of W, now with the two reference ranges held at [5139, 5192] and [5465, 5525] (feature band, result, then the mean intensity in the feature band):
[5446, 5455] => 0.1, 8.48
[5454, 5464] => -0.5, 9.11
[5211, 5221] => -3.5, 8.19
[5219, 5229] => -3.2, 8.17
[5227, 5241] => -4.4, 8.23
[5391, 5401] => -0.8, 8.61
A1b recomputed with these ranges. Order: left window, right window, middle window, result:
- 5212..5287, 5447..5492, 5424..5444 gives -0.029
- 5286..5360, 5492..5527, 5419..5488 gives -0.017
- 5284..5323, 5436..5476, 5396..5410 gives 0.040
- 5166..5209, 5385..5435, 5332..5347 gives -0.050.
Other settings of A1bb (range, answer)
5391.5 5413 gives 9.06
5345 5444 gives 9.9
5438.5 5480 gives 9.66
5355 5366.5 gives 9.54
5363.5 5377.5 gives 9.52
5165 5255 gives 9.09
